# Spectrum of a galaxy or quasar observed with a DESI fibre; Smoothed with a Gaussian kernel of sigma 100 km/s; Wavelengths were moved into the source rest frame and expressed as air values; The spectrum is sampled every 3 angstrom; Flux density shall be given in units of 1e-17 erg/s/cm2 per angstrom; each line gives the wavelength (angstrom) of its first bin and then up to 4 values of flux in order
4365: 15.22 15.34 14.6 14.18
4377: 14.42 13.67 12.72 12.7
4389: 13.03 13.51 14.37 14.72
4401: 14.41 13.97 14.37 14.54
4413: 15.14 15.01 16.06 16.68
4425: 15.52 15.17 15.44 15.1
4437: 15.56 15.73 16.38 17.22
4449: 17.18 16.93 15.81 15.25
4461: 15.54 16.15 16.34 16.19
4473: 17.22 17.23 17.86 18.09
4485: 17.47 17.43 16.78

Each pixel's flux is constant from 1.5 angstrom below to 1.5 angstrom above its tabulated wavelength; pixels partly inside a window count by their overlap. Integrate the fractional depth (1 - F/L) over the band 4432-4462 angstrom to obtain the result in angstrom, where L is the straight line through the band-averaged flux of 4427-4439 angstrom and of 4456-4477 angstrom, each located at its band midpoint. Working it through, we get -0.7 angstrom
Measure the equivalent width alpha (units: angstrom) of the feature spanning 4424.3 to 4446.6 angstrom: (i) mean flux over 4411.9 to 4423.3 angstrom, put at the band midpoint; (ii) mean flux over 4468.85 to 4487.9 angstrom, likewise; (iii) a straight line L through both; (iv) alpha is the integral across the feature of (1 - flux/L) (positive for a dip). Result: 0.7 angstrom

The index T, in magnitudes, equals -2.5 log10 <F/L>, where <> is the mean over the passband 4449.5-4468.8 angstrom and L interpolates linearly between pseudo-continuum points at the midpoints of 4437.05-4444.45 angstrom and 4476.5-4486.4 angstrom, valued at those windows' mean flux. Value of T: 0.046 mag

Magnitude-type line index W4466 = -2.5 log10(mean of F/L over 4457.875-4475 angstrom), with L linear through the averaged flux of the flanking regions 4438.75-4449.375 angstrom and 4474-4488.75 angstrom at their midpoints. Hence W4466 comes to 0.06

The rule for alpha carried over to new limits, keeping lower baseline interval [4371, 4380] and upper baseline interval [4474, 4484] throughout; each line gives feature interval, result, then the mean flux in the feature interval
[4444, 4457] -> 0.0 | 16.7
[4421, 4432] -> 0.2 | 15.7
